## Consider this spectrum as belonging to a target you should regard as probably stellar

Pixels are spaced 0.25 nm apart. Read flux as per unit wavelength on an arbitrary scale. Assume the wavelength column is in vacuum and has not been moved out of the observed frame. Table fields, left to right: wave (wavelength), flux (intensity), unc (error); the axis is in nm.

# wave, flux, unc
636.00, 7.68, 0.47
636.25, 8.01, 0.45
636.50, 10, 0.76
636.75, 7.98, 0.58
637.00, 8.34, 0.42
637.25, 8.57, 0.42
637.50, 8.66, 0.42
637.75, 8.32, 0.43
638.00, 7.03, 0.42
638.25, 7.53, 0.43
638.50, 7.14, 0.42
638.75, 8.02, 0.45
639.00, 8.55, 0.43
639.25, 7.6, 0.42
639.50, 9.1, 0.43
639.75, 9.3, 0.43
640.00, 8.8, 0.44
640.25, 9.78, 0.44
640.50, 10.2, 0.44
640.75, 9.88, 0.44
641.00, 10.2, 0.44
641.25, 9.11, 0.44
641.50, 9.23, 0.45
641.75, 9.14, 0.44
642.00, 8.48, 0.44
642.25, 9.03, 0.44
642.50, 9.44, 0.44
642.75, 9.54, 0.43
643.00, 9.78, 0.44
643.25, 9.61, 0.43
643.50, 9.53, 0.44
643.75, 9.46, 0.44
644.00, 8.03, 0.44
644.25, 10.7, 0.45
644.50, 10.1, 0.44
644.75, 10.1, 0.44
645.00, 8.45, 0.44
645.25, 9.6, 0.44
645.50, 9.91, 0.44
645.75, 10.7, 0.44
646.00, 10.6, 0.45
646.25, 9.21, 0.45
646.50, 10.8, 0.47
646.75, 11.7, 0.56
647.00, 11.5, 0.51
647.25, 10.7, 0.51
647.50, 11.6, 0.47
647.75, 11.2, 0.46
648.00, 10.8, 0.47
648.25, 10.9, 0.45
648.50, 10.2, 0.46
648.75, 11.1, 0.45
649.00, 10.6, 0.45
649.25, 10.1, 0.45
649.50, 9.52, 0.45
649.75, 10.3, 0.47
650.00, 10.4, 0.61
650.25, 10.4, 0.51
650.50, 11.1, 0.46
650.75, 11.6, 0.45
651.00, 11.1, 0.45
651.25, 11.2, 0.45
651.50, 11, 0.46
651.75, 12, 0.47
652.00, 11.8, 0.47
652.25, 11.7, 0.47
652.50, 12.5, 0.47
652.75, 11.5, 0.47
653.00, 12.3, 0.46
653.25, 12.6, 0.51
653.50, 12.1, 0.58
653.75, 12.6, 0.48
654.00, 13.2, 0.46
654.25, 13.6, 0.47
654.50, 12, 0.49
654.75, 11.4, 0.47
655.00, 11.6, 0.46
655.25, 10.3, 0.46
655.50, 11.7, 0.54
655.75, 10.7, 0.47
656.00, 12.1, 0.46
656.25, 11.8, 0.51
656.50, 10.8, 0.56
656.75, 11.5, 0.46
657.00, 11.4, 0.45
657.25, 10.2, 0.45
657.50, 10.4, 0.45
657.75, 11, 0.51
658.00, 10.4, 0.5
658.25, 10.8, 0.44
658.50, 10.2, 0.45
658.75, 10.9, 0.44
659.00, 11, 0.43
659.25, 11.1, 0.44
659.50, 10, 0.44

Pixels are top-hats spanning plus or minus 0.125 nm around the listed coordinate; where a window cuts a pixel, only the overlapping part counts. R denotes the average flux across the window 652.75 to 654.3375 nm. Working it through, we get 12.6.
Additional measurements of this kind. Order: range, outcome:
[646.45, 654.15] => 11.3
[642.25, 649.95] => 10.2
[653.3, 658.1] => 11.5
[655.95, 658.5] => 11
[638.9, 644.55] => 9.32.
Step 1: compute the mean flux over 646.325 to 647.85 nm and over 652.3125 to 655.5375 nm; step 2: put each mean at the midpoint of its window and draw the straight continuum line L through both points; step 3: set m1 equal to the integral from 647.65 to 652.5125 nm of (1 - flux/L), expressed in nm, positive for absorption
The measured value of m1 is 0.27 nm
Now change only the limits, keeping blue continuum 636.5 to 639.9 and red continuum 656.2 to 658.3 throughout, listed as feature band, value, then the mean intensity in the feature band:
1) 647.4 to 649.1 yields -0.22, 10.9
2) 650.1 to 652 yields -0.23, 11.2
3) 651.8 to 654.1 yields -0.43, 12.2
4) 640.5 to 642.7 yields -0.17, 9.37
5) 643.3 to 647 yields -0.30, 9.97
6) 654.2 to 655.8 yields -0.15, 11.6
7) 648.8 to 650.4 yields -0.07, 10.3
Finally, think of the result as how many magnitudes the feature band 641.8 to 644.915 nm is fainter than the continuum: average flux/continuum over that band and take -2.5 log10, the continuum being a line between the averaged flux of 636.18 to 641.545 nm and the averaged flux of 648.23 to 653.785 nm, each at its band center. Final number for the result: 0.02 mag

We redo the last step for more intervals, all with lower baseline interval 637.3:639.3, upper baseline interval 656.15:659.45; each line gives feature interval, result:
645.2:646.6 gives -0.13 mag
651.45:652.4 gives -0.17 mag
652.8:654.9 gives -0.21 mag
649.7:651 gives -0.12 mag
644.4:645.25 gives -0.08 mag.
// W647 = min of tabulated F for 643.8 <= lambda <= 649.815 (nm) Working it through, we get 8.03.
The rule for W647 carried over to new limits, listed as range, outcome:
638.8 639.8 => 7.6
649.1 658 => 9.52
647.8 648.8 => 10.2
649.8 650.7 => 10.4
